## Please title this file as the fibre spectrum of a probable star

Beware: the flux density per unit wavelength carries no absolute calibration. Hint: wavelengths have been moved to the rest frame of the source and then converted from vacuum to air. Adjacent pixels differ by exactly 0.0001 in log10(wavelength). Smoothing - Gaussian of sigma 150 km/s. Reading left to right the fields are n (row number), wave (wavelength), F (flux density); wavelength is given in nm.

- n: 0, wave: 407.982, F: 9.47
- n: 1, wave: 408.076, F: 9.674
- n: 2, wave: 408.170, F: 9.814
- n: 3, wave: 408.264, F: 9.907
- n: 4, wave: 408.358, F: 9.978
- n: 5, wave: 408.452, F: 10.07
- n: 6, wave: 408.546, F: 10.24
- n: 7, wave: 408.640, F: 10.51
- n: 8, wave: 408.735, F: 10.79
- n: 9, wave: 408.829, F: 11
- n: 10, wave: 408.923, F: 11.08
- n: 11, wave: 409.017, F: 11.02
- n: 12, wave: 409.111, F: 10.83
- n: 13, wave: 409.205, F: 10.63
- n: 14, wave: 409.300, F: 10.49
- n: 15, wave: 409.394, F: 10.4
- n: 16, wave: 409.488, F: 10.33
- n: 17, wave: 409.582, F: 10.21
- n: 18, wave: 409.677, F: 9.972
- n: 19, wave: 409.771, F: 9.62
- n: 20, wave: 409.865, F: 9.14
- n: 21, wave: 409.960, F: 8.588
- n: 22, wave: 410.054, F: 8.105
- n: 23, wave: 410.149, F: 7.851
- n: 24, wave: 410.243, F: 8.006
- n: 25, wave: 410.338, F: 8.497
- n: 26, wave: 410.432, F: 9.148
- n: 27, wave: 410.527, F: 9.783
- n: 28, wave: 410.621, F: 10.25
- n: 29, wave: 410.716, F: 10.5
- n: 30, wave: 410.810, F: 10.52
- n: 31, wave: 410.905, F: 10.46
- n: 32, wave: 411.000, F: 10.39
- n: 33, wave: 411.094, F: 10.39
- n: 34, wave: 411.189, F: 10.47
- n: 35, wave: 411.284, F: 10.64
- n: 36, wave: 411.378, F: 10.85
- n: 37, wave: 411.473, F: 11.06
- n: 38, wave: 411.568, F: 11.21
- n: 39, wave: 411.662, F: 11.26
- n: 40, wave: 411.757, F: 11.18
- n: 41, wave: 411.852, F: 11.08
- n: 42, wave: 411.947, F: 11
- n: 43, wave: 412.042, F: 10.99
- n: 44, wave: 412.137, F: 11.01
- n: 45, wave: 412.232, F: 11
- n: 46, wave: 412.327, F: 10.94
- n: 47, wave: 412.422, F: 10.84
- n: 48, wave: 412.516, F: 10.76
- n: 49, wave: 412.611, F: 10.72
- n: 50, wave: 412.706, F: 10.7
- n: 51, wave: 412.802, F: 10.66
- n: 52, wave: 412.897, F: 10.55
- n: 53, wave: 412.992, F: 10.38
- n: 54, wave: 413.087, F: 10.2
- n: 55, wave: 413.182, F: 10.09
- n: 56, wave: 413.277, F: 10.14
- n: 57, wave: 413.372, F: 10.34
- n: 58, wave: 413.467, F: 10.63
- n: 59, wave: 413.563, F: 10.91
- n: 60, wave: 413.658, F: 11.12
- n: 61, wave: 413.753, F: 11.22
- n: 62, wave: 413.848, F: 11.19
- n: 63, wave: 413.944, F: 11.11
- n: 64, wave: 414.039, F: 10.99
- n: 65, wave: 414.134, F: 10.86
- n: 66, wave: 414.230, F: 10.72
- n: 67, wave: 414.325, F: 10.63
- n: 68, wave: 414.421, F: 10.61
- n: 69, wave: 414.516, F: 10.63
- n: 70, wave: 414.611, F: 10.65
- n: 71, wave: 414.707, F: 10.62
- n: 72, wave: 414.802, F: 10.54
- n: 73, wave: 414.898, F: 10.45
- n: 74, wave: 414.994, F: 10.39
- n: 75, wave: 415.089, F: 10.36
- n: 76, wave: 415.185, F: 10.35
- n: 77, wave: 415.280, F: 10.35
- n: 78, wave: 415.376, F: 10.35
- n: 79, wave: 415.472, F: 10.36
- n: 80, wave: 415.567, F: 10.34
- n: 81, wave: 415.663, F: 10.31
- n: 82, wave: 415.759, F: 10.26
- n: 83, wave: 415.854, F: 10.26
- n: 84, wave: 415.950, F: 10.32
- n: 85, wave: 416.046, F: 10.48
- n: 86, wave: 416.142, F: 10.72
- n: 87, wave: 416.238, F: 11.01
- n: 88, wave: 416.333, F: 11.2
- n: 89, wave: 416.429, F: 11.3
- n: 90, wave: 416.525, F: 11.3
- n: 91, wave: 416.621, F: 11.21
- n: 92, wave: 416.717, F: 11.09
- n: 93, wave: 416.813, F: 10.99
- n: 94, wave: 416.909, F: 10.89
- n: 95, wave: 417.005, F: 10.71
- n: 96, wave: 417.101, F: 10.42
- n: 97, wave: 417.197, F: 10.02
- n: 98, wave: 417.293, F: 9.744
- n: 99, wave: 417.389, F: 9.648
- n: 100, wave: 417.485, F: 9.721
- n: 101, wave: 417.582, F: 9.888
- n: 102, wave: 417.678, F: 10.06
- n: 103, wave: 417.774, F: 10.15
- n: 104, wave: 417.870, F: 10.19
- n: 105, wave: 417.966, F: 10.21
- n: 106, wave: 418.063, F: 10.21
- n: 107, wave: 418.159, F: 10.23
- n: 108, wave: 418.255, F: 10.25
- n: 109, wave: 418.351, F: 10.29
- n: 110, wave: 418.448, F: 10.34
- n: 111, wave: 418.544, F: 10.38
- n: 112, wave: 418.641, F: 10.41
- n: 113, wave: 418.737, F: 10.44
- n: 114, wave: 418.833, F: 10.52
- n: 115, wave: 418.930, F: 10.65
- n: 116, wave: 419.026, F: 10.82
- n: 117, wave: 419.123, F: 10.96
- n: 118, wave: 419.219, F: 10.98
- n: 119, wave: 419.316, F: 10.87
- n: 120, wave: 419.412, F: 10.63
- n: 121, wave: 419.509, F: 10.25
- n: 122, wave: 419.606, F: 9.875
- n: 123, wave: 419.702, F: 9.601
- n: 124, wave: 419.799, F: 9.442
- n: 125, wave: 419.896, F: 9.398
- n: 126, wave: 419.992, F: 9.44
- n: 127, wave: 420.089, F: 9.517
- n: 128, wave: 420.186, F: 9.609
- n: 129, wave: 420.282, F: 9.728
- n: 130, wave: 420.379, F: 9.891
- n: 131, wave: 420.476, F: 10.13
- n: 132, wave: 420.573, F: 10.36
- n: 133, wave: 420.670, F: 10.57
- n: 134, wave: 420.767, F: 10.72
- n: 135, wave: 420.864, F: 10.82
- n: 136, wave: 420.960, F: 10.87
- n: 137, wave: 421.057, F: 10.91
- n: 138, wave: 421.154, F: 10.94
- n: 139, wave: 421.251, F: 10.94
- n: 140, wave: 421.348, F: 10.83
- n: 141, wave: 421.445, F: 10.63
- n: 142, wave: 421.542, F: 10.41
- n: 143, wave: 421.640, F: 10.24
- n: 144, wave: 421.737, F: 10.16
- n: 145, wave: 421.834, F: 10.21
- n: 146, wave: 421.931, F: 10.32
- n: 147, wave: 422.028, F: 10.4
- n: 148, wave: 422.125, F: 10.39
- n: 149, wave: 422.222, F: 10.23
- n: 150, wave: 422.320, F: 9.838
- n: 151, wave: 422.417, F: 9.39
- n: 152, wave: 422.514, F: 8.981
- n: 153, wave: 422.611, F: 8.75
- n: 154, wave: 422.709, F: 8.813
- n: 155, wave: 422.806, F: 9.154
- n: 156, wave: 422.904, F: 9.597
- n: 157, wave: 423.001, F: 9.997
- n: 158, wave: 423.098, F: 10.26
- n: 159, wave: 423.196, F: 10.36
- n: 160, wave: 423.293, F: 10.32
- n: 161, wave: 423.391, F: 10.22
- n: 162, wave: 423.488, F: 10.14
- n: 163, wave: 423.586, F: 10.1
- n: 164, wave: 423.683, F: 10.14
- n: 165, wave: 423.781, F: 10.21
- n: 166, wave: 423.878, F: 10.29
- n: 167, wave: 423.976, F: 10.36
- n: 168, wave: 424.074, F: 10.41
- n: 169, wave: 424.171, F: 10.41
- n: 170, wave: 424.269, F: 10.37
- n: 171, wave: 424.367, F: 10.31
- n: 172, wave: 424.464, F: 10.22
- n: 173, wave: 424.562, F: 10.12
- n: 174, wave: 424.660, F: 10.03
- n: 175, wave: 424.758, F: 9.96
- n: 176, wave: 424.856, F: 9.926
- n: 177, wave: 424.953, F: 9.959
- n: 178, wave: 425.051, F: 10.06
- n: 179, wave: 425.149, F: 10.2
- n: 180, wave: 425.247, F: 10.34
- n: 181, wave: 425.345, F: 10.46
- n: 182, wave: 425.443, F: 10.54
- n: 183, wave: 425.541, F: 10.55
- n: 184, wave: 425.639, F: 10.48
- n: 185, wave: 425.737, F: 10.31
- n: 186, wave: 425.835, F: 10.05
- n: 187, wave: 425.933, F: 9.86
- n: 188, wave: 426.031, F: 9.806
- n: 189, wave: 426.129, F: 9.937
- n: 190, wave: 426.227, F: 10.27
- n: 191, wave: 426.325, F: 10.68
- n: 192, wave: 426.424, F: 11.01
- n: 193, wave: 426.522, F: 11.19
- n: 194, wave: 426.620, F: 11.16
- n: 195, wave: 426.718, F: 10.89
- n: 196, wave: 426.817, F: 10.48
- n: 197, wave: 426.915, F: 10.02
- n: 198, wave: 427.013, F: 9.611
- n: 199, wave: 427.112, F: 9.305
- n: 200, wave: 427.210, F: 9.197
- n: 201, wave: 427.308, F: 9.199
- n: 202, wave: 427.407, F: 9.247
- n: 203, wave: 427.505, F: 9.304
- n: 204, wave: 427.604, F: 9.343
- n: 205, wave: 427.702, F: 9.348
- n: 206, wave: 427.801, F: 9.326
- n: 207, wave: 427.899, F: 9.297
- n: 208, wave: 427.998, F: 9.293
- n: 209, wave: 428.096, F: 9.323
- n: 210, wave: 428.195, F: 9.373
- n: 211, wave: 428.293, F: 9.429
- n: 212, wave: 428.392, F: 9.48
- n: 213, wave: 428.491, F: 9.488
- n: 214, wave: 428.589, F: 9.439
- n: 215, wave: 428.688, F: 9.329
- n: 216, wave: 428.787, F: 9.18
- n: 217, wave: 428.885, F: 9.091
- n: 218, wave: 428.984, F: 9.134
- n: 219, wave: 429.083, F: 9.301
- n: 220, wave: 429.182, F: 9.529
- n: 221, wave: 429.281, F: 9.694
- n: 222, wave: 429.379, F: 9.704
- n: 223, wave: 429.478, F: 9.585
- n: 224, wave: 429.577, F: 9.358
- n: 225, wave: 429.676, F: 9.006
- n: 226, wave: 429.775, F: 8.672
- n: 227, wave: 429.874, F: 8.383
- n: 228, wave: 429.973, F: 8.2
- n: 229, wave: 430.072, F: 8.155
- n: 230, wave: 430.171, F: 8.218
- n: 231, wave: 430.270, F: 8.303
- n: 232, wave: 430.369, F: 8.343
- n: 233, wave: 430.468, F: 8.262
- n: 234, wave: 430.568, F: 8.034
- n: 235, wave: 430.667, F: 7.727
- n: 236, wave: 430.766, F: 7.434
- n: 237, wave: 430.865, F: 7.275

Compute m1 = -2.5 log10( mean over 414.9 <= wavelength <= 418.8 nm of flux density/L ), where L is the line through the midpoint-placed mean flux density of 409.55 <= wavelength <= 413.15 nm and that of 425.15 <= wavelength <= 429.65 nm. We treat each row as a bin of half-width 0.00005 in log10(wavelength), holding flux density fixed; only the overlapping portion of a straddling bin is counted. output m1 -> -0.037 mag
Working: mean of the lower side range 10.2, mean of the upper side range 9.8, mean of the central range 10.4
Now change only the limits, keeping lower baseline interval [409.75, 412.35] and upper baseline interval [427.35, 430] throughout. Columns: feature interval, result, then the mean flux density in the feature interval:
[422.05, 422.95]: 0.01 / 9.48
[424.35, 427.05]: -0.10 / 10.3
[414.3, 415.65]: -0.06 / 10.5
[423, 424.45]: -0.08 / 10.3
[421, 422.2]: -0.10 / 10.5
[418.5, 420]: -0.06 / 10.3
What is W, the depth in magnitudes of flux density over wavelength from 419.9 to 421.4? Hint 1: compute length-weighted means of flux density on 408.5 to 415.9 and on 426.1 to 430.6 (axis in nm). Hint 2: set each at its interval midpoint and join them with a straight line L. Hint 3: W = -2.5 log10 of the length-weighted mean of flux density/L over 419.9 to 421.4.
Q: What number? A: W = -0.05 mag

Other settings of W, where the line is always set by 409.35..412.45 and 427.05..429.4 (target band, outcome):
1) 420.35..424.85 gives -0.063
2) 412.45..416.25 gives -0.061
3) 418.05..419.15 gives -0.070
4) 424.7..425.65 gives -0.082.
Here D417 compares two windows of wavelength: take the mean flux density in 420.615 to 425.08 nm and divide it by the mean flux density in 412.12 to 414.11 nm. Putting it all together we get 0.9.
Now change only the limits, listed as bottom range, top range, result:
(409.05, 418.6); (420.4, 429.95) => 0.96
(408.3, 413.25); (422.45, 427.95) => 0.97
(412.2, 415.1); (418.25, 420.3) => 0.96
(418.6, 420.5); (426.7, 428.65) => 0.93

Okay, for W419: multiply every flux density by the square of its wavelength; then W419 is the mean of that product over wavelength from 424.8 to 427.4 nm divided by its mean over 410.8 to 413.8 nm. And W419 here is 1.01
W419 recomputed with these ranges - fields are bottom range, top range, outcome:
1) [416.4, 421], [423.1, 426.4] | 1.02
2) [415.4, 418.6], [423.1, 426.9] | 1.03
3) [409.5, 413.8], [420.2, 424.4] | 1.04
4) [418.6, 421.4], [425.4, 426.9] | 1.04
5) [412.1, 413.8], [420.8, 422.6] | 1.01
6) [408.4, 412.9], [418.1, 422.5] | 1.04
